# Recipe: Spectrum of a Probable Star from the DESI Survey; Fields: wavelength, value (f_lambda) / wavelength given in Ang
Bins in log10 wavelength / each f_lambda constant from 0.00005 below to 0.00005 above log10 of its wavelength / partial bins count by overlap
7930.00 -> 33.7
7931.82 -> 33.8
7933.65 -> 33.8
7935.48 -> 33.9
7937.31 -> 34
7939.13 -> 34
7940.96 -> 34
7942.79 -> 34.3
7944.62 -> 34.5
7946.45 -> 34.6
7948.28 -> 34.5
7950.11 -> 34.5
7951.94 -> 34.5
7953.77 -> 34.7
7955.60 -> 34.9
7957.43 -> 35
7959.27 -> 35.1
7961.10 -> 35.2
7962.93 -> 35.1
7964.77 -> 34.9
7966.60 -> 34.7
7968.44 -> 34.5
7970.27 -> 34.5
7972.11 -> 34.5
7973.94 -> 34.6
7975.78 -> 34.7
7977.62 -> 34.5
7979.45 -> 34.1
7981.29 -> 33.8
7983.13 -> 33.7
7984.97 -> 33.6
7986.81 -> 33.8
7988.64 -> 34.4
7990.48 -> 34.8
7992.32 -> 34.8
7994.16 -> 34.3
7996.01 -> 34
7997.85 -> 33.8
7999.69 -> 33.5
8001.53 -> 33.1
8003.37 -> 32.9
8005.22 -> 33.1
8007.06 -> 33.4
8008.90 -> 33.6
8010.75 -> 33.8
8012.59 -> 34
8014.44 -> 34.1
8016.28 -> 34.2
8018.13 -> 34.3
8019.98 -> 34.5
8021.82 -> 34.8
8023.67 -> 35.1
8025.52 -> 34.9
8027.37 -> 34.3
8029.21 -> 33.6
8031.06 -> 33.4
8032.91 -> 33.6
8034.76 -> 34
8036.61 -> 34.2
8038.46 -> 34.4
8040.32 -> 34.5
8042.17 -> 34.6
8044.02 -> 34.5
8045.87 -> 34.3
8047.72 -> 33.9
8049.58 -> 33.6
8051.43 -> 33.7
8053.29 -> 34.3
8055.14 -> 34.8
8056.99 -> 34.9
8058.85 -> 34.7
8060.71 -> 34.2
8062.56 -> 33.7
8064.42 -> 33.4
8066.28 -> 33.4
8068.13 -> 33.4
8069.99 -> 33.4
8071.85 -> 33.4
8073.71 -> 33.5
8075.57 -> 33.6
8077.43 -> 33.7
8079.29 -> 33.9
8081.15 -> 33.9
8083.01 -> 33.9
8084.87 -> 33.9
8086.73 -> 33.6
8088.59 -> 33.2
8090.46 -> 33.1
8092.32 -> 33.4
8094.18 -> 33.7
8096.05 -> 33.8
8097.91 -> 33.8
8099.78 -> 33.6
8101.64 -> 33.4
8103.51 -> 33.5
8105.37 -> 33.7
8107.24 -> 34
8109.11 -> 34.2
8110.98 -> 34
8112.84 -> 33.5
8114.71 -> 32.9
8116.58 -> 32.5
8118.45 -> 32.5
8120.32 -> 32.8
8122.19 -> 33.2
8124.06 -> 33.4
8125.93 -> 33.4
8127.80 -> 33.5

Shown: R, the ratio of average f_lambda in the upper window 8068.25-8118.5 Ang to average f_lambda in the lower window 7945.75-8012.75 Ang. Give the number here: 1.0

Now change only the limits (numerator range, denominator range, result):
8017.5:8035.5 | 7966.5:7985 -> 1.00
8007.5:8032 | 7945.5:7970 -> 0.98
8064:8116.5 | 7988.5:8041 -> 0.99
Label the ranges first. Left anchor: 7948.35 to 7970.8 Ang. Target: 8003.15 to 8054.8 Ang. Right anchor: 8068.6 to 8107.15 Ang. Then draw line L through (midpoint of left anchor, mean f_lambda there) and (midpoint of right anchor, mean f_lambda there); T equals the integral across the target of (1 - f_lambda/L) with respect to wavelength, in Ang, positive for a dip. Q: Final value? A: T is 0.1 Ang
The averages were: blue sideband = 34.8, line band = 34.1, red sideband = 33.6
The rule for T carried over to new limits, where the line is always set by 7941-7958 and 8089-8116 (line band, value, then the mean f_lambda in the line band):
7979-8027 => 0.30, 34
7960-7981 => -0.12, 34.6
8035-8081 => -0.17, 34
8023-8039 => -0.05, 34.2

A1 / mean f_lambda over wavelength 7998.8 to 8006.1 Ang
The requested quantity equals 33.1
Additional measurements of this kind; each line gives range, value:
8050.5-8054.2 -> 34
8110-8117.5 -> 33.2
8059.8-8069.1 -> 33.6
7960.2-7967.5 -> 35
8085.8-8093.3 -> 33.3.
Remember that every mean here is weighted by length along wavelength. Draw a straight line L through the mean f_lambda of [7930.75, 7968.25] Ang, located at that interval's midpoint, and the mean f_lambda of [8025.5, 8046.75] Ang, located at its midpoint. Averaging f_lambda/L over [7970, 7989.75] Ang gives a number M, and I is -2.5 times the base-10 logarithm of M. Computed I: 0.01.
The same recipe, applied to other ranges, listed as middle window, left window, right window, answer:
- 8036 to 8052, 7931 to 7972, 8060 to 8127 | -0.01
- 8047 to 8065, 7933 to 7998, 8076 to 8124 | -0.01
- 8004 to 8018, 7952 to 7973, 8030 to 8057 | 0.02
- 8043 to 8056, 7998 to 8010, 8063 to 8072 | -0.03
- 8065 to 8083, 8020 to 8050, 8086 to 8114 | 0.01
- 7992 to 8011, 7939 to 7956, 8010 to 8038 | 0.02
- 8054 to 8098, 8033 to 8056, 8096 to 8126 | 0.00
